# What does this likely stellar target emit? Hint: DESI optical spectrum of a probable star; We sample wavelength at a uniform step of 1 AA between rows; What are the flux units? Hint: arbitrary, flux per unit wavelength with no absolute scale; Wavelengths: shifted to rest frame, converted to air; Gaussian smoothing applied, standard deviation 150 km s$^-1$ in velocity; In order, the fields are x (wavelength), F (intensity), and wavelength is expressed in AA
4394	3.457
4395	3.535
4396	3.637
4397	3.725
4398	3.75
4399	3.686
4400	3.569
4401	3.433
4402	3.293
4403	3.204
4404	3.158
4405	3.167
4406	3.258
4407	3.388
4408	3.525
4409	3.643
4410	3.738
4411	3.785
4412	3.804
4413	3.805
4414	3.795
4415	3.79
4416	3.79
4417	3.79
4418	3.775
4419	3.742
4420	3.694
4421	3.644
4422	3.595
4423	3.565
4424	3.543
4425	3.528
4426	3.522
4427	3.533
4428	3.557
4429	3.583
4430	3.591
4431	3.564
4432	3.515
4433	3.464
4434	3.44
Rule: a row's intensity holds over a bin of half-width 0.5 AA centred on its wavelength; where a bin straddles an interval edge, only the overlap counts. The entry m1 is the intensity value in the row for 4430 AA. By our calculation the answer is 3.591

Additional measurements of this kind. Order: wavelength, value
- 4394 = 3.457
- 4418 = 3.775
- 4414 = 3.795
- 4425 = 3.528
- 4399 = 3.686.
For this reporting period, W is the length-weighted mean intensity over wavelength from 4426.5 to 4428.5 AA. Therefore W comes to 3.54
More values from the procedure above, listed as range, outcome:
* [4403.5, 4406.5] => 3.19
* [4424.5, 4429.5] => 3.54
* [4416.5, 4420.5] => 3.75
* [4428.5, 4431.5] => 3.58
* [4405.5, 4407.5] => 3.32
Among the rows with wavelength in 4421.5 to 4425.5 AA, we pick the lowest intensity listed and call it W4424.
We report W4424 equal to 3.528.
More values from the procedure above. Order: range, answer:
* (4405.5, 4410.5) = 3.258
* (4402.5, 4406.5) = 3.158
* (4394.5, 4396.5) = 3.535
